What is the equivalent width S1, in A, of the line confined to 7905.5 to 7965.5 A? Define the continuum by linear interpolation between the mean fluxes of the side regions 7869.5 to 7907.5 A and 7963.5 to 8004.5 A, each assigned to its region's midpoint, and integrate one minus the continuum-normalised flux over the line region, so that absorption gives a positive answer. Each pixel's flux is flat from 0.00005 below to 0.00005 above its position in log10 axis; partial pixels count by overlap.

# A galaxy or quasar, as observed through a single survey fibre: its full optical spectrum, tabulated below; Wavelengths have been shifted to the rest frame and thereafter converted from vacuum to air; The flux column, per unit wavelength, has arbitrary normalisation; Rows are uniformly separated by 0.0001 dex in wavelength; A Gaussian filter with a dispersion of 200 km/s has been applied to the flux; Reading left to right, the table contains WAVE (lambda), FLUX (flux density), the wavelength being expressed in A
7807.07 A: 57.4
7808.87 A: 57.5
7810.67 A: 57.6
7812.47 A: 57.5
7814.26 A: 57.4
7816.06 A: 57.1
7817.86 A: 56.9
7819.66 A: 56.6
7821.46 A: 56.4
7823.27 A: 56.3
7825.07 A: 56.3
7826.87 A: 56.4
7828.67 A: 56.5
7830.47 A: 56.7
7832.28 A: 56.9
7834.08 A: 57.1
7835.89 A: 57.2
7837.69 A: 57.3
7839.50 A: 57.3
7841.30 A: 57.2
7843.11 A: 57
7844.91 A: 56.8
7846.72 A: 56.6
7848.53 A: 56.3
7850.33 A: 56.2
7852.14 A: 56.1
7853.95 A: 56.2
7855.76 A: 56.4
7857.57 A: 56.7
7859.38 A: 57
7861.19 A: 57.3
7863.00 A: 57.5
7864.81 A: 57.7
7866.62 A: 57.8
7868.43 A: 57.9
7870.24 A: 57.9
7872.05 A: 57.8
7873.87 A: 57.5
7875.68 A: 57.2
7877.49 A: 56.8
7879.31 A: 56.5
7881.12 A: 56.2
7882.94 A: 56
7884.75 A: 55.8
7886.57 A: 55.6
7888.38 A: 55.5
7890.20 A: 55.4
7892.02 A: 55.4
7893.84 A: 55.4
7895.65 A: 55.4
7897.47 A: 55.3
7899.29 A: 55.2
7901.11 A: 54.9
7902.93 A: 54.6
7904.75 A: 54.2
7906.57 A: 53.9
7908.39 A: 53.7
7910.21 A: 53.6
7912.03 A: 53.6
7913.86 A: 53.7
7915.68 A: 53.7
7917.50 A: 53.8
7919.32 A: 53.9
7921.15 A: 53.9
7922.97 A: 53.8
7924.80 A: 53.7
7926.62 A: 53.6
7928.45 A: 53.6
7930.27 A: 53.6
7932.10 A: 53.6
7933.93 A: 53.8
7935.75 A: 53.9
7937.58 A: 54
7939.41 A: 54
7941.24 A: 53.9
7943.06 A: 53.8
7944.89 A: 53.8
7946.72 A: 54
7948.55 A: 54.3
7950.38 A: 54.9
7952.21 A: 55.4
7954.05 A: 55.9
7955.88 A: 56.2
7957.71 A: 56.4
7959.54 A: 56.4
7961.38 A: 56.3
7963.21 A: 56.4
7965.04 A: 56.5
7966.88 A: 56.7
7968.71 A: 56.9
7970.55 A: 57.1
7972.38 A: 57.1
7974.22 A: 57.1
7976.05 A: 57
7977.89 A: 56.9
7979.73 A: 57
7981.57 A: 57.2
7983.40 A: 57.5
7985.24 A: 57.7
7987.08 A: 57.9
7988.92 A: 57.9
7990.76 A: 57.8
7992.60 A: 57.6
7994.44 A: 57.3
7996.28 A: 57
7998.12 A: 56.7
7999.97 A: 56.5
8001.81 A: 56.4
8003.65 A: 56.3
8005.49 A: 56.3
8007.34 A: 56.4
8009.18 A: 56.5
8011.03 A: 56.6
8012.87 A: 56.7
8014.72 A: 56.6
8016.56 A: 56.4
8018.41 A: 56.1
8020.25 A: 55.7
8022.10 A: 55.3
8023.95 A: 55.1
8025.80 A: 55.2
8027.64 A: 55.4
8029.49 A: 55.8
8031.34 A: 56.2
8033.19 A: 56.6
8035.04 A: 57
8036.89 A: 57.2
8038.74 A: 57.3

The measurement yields 2.18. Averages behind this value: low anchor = 55.8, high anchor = 57.1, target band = 54.4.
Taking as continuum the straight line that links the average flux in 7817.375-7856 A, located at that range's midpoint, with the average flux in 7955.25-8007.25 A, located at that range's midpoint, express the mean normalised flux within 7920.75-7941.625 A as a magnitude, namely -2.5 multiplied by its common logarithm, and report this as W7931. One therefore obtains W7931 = 0.06 mag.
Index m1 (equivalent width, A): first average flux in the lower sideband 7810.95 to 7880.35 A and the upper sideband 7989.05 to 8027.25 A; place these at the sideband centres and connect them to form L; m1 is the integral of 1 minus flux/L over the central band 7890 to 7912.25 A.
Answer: 0.83 A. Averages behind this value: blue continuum 57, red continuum 56.4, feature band 54.7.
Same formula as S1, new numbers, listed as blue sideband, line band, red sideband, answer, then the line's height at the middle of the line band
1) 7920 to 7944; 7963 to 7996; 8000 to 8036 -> -1.27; 55.1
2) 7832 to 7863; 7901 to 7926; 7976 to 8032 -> 1.25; 56.7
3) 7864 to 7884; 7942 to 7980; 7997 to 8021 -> 0.48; 56.7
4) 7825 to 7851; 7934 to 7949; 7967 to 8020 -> 0.78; 56.9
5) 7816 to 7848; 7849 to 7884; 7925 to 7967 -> -0.50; 56.2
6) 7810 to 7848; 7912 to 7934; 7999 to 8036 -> 1.09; 56.5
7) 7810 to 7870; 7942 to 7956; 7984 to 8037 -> 0.49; 56.7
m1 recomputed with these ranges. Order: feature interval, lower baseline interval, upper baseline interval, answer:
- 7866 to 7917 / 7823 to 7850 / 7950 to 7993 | 1.1 A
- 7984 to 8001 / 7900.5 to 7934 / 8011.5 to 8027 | -0.6 A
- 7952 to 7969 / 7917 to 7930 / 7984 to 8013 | -0.3 A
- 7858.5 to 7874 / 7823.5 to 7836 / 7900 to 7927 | -0.6 A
